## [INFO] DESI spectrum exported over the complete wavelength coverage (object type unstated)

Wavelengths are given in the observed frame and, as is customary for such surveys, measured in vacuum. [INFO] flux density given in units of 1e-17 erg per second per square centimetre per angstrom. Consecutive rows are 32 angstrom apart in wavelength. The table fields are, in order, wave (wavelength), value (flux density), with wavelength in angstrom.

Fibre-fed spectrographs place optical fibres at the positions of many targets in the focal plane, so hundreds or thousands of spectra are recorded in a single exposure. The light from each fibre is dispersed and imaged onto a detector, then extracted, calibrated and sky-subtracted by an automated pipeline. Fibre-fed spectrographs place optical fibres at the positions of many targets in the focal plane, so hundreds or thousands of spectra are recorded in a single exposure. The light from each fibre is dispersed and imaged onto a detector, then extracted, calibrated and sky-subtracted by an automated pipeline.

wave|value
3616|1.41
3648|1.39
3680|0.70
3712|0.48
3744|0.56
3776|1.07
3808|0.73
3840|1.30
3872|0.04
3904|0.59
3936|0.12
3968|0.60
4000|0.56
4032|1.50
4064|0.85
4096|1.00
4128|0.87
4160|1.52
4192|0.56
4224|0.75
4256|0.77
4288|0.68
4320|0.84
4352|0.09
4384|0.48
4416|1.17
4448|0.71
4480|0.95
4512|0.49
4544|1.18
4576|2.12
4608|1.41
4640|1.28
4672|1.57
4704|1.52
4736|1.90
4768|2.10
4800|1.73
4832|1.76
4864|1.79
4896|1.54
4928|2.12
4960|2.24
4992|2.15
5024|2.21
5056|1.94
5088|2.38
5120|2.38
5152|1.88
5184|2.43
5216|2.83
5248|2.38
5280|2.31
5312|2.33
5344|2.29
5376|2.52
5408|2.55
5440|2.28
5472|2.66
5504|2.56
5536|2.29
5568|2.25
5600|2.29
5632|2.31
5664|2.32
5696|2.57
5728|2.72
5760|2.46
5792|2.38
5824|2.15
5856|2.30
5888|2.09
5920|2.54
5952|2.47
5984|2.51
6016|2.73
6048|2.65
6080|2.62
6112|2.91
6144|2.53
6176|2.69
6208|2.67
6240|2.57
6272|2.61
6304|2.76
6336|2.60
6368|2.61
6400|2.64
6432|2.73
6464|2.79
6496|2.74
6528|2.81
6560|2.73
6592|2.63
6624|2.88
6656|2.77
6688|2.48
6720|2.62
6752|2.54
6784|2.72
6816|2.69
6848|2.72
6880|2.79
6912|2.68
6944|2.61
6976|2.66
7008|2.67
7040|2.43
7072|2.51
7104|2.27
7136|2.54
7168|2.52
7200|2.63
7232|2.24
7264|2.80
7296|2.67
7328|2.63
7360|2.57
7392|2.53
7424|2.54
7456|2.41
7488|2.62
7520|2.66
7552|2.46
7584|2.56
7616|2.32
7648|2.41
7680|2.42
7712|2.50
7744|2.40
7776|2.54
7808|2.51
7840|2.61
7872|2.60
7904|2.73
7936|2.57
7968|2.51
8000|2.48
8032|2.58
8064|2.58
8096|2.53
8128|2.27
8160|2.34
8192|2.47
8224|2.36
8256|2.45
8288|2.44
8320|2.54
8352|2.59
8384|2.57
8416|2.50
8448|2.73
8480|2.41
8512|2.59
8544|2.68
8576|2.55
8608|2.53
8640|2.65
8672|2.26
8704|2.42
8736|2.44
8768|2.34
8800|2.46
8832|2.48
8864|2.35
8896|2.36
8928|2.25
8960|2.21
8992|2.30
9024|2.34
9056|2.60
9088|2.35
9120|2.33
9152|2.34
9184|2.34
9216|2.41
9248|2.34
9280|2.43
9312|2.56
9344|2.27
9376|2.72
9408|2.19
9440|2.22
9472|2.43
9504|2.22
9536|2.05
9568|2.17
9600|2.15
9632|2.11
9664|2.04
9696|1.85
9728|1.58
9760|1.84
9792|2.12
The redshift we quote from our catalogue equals 0.14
